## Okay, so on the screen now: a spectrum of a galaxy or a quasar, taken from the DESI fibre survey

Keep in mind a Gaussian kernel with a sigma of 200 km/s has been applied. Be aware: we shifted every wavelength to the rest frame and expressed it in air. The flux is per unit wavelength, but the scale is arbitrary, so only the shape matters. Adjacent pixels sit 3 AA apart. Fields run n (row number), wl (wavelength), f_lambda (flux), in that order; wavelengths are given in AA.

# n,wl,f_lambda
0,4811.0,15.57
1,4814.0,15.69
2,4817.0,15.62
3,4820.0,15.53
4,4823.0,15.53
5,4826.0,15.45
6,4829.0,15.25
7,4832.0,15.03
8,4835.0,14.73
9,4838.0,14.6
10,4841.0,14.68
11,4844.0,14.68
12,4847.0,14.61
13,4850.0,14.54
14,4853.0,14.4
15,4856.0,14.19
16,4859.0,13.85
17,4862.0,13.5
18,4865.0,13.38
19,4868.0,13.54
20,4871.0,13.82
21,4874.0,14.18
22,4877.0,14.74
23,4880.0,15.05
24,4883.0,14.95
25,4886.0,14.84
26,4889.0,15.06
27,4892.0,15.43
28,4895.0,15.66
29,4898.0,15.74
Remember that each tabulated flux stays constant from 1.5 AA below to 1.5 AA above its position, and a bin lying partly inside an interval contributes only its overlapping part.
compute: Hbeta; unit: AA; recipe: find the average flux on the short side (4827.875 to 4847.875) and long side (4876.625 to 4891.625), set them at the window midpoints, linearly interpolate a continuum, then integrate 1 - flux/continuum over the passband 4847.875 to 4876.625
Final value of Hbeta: 1.8 AA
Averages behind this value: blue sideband 14.8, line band 14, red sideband 15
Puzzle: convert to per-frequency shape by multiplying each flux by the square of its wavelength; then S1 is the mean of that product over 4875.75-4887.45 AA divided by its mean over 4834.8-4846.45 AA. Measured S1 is 1.03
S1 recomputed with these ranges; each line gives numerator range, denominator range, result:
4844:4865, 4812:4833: 0.93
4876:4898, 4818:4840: 1.02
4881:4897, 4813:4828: 1.01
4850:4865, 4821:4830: 0.92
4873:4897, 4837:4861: 1.06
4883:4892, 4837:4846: 1.05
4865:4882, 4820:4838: 0.95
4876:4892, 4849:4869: 1.09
